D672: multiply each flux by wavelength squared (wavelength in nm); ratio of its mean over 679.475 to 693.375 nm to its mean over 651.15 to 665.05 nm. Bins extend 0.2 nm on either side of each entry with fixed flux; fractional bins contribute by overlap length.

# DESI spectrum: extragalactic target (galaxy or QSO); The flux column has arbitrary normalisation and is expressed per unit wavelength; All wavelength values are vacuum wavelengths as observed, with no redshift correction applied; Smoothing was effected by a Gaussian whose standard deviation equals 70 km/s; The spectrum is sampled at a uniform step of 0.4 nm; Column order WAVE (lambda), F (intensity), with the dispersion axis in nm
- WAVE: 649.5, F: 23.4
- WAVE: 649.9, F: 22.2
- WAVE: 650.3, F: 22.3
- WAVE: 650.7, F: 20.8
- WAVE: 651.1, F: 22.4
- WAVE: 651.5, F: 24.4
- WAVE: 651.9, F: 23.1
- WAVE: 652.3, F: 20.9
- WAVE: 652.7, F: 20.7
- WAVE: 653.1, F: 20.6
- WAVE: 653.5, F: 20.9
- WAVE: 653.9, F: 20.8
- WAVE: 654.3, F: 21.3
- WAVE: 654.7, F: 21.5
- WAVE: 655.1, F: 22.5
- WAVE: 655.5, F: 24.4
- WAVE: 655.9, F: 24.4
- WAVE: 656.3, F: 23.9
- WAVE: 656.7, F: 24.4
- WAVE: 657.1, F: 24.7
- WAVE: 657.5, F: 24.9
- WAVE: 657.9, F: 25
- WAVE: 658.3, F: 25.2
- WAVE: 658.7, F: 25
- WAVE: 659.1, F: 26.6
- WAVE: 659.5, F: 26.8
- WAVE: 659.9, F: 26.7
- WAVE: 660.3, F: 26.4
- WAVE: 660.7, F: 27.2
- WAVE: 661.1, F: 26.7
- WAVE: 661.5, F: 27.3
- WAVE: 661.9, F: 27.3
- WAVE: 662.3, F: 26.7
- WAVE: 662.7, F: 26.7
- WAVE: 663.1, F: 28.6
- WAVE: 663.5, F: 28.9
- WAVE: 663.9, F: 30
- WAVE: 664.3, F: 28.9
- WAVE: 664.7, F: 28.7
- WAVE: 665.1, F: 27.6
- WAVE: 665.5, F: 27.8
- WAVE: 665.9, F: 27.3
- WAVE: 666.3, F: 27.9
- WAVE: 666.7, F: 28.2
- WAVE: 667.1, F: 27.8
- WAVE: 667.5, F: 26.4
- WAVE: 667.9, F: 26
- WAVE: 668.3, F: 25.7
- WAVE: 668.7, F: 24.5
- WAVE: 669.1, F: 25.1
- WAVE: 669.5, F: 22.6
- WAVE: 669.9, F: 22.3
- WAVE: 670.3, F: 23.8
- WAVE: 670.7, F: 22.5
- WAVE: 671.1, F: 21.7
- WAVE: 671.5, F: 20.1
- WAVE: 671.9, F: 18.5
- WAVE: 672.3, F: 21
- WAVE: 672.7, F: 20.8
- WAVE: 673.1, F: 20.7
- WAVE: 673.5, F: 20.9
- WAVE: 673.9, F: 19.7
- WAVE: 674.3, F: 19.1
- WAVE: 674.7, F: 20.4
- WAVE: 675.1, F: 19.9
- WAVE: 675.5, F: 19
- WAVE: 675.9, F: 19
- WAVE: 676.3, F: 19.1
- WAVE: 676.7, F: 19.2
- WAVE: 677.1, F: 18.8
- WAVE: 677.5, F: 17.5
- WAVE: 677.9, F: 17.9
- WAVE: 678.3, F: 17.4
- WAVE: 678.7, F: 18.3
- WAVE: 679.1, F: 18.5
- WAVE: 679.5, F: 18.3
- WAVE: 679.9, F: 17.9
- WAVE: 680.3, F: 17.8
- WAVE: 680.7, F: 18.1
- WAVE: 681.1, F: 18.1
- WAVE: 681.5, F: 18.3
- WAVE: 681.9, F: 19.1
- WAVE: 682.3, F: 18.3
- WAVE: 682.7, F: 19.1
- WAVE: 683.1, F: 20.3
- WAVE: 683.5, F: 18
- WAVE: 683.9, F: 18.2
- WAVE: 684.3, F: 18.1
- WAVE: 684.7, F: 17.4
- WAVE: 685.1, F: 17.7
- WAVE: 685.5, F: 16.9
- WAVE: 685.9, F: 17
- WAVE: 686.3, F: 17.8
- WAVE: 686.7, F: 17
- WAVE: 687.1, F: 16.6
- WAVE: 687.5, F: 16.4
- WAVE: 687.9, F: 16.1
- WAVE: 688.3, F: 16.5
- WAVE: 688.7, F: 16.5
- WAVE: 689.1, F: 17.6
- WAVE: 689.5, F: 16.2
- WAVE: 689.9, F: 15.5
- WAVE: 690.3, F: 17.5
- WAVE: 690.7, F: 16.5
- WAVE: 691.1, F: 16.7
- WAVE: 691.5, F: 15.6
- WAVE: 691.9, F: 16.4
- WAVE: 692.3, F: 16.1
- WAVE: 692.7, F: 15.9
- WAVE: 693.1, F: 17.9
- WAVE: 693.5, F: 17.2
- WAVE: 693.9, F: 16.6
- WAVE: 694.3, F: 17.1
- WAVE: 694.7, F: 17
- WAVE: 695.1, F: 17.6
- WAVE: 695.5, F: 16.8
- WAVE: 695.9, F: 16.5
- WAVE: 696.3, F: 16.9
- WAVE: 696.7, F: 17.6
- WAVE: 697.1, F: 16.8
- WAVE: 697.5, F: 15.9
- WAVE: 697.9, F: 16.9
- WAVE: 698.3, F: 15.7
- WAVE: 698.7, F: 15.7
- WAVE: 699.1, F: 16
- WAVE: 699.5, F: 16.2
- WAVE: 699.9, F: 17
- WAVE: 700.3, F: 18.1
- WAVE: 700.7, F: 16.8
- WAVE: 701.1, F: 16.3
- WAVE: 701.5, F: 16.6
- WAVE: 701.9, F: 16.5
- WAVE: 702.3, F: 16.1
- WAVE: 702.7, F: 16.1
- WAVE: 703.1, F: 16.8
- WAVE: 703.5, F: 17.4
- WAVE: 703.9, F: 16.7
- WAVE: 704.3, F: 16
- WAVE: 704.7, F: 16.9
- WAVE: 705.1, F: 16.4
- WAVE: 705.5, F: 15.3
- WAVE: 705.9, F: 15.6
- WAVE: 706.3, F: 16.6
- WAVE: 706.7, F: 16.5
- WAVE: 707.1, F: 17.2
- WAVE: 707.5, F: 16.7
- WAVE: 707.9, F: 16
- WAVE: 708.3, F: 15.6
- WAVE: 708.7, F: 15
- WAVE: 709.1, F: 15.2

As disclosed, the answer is 0.8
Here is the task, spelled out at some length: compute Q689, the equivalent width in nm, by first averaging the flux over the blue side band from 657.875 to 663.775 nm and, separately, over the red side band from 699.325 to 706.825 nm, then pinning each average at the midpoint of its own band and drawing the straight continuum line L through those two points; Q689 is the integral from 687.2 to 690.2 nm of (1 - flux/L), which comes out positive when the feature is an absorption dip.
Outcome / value 0.54 nm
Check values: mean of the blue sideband 26.8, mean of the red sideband 16.5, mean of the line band 16.4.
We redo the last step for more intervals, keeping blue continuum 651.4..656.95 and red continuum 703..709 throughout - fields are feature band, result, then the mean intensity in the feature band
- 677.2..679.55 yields 0.186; 18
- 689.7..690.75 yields 0.095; 16.5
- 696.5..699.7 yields 0.162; 16.4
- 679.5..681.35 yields 0.123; 18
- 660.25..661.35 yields -0.266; 26.8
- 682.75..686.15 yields 0.151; 18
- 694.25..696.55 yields 0.072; 17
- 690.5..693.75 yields 0.251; 16.5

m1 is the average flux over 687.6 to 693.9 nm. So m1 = 16.5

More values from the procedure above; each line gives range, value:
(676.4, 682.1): 18.2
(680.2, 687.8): 17.9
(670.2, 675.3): 20.6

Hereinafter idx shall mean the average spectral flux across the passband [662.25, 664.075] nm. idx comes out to 28.3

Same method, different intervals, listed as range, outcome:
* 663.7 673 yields 25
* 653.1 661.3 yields 24.4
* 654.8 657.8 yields 24.1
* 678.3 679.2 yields 18.2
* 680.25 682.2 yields 18.3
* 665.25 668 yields 27.4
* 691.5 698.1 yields 16.8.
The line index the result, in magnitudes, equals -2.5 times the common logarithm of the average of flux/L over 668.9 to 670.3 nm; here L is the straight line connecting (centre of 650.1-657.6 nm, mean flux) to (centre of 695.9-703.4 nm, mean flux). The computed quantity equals -0.144 mag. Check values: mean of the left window 22.5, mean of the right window 16.6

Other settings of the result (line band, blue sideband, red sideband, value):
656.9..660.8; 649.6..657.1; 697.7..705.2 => -0.188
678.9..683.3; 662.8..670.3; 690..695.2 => 0.144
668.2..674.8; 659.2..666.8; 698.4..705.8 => 0.165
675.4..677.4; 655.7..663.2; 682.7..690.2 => 0.086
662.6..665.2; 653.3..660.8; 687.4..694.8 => -0.248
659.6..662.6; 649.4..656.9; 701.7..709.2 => -0.247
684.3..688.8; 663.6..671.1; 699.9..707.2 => 0.236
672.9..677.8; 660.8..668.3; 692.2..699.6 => 0.225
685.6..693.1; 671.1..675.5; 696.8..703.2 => 0.085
